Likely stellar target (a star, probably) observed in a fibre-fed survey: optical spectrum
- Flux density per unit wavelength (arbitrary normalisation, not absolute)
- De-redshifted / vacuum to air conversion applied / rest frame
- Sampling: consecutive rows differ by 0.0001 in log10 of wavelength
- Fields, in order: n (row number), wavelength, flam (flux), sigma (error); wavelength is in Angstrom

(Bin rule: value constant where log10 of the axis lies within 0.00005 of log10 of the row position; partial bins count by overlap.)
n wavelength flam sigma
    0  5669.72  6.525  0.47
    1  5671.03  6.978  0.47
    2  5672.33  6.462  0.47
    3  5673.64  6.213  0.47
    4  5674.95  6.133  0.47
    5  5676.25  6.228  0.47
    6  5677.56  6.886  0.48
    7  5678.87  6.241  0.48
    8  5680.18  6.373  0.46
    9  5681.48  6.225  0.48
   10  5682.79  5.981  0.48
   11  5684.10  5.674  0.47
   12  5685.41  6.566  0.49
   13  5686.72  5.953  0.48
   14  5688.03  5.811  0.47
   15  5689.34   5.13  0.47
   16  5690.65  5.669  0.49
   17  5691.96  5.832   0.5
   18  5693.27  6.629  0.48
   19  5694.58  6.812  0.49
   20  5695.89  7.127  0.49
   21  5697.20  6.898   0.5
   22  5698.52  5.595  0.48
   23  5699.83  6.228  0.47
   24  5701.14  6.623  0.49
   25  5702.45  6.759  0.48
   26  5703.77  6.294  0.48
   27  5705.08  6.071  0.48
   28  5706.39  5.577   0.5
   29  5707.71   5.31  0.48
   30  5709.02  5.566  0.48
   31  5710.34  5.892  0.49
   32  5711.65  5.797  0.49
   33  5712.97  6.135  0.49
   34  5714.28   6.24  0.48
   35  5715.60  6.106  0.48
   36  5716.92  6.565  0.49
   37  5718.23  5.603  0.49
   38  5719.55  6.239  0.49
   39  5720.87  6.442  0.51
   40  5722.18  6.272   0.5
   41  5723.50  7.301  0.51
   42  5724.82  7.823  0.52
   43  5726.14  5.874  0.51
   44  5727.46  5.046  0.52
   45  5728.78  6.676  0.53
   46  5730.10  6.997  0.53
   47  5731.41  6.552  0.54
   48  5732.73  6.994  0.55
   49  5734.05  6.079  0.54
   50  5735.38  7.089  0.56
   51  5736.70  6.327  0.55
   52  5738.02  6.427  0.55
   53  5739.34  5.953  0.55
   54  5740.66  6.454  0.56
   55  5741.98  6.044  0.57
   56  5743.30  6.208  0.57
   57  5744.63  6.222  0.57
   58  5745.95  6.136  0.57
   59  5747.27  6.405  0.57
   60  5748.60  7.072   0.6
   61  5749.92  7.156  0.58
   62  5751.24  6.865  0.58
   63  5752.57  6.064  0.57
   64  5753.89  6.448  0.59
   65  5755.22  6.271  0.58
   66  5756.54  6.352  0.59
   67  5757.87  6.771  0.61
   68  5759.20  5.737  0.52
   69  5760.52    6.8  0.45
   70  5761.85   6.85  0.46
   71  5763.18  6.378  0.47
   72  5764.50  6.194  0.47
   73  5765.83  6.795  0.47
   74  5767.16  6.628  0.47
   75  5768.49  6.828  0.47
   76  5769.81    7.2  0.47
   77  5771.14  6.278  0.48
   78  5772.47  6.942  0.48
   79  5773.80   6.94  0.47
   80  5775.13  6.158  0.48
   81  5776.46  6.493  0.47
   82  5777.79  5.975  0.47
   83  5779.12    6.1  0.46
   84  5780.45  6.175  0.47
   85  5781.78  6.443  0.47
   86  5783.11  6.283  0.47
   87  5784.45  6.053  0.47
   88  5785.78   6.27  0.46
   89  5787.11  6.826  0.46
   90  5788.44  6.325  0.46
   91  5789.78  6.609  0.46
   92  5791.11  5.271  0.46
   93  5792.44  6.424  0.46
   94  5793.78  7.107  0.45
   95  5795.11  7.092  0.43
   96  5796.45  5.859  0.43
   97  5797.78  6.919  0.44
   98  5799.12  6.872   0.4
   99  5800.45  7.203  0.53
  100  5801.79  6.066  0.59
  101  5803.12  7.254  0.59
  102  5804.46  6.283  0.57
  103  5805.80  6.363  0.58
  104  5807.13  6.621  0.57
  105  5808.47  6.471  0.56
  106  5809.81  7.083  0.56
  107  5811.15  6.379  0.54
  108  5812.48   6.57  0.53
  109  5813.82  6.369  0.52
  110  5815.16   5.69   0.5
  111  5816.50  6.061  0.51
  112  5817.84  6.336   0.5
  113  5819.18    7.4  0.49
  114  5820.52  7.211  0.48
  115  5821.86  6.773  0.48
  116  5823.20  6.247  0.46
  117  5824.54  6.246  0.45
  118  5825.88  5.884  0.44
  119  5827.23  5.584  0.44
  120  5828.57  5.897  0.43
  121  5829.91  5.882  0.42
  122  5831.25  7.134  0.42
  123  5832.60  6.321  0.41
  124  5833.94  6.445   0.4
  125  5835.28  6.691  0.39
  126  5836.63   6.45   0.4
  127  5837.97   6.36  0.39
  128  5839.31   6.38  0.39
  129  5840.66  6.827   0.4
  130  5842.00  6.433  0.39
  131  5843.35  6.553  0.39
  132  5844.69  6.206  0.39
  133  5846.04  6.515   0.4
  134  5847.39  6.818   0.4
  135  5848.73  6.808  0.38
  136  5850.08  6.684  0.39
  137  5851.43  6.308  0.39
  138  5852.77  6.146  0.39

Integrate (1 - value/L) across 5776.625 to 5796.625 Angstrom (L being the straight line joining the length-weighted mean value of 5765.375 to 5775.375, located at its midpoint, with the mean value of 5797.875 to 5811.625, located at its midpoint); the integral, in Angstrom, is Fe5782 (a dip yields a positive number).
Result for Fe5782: 1.1 Angstrom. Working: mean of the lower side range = 6.74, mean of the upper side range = 6.67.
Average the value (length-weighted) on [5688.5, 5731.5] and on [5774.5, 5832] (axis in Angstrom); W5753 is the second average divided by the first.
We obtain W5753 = 1.0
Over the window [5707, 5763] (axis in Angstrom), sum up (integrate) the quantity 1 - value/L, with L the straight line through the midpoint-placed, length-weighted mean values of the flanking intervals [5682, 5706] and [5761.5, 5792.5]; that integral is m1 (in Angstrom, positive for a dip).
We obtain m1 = -0.4 Angstrom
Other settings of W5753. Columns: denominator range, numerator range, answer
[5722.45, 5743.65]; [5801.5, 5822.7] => 1.01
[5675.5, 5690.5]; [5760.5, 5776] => 1.09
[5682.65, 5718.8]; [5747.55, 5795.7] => 1.07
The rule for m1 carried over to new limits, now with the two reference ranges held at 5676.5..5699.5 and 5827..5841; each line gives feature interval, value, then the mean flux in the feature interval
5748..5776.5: -1.4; 6.6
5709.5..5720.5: 0.3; 6.07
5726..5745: -0.3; 6.34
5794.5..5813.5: -0.9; 6.64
